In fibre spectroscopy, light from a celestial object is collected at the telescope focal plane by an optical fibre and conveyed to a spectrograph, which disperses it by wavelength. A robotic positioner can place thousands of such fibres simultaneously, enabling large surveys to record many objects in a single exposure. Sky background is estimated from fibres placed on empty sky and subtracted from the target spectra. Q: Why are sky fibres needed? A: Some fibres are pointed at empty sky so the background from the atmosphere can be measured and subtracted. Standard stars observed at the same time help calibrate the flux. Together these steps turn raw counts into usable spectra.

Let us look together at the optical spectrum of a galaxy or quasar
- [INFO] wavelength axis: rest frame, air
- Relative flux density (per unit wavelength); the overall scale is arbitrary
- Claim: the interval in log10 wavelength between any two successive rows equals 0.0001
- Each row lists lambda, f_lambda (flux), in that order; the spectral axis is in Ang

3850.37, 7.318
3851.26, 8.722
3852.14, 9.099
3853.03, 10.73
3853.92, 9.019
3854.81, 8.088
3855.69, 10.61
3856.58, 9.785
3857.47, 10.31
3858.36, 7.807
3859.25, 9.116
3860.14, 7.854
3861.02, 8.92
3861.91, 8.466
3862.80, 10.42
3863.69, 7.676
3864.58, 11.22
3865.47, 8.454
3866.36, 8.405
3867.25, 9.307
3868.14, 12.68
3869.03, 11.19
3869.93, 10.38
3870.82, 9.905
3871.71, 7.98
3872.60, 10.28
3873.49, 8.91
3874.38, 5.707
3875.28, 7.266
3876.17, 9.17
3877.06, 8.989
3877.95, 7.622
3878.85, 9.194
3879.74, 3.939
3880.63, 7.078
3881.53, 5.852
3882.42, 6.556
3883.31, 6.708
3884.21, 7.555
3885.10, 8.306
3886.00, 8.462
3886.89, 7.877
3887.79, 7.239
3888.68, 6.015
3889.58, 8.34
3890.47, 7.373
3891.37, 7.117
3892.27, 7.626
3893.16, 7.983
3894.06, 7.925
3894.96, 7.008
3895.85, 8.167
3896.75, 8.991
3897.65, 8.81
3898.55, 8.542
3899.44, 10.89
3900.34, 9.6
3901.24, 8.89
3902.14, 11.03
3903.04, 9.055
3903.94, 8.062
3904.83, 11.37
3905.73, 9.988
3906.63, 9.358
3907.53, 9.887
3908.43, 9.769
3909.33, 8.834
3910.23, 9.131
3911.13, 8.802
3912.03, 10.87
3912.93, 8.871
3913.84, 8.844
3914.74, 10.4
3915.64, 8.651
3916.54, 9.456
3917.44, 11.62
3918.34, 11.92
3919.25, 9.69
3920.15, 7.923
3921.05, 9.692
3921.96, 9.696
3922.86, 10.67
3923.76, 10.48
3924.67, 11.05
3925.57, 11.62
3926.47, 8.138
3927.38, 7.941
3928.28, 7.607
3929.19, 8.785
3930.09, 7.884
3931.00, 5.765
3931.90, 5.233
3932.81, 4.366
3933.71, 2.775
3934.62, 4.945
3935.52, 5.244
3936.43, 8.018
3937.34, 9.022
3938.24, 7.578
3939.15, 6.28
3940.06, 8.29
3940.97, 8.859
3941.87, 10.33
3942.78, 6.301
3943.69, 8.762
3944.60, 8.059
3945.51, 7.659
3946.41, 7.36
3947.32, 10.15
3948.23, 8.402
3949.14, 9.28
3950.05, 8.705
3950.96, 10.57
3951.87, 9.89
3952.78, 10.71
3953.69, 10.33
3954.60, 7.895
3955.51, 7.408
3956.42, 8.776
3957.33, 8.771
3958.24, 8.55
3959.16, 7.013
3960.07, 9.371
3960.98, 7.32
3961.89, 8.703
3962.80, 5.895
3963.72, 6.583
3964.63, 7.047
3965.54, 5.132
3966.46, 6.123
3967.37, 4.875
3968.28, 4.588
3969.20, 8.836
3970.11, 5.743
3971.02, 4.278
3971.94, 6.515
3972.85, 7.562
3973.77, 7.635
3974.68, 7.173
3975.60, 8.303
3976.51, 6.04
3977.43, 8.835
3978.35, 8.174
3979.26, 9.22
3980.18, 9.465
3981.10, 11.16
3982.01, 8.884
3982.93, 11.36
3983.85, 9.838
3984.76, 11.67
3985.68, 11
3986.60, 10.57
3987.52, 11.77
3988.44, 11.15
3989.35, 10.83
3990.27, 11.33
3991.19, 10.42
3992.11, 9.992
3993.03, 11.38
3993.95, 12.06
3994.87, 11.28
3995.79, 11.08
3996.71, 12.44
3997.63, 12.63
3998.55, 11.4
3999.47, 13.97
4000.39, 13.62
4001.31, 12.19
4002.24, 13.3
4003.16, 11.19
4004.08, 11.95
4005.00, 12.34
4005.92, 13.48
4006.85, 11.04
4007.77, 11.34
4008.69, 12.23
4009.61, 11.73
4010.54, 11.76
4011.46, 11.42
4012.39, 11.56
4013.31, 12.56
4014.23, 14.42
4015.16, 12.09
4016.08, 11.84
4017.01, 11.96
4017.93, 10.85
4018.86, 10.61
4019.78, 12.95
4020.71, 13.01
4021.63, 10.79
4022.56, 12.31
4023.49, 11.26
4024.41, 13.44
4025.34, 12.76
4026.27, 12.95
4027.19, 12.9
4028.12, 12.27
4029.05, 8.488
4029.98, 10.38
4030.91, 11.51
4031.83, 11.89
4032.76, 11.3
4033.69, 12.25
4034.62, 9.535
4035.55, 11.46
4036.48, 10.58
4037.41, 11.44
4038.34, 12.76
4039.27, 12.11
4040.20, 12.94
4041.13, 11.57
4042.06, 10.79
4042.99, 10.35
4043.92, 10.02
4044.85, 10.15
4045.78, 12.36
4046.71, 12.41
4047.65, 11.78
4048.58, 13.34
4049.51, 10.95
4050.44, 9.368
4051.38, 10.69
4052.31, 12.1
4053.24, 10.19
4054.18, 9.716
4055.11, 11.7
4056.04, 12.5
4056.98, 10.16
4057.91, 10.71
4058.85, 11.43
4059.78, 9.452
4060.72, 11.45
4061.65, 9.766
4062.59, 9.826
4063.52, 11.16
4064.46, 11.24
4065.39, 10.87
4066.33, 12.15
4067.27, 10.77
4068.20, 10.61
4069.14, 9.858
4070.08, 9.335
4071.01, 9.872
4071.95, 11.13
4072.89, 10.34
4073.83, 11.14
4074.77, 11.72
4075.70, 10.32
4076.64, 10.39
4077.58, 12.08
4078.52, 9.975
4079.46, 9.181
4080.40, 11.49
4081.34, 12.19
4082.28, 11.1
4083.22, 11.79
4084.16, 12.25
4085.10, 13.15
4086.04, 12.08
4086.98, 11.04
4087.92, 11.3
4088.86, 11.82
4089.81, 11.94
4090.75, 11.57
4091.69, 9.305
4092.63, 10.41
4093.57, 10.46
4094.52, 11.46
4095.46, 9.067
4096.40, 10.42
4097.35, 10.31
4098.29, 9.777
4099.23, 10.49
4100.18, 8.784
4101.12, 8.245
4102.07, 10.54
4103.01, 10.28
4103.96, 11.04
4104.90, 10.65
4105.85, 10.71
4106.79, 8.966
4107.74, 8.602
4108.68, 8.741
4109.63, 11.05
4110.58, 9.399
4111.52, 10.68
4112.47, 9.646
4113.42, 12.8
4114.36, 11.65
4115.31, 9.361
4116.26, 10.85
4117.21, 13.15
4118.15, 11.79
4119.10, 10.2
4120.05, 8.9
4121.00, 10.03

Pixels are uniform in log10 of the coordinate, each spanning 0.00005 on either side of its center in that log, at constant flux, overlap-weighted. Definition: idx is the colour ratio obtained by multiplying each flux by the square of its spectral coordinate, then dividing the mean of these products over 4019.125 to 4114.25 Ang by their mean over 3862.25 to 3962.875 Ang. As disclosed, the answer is 1.4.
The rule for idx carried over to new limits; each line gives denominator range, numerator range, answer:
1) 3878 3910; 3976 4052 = 1.47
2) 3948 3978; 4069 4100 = 1.51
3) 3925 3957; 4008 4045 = 1.53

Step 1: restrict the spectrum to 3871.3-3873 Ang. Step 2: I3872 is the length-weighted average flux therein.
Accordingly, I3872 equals 9.13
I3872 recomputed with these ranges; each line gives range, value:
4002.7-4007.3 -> 12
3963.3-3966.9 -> 6.22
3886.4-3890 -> 7.38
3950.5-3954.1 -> 10.4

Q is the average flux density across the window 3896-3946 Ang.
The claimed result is 8.73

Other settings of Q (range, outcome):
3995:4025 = 12.1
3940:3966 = 8.35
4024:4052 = 11.5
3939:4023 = 9.81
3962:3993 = 8.47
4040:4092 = 11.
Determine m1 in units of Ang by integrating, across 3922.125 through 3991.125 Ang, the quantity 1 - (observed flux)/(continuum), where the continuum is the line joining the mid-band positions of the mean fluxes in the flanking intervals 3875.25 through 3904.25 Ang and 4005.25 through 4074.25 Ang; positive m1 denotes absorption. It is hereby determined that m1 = 8.9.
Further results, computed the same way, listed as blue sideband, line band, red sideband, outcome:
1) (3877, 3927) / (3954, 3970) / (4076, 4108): 3.7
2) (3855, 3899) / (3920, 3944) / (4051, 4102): 3.0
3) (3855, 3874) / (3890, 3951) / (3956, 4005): 5.2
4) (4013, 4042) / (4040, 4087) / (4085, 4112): 0.3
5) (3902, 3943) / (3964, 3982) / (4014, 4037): 5.2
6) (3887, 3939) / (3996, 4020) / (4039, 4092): -4.8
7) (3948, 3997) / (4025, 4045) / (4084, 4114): -3.6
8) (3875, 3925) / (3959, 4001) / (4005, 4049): 6.1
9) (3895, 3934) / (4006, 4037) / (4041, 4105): -4.6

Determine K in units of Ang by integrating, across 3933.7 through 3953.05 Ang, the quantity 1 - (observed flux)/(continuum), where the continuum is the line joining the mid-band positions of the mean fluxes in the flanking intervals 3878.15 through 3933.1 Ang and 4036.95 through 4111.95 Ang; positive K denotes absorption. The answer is 2.0 Ang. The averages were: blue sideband 8.61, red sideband 10.8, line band 8.15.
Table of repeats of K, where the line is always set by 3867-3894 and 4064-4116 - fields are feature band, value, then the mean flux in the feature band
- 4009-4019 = -2.3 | 11.9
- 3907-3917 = -1.1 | 9.41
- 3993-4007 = -4.0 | 12.3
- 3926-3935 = 2.4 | 6.37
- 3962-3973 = 3.6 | 6.14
